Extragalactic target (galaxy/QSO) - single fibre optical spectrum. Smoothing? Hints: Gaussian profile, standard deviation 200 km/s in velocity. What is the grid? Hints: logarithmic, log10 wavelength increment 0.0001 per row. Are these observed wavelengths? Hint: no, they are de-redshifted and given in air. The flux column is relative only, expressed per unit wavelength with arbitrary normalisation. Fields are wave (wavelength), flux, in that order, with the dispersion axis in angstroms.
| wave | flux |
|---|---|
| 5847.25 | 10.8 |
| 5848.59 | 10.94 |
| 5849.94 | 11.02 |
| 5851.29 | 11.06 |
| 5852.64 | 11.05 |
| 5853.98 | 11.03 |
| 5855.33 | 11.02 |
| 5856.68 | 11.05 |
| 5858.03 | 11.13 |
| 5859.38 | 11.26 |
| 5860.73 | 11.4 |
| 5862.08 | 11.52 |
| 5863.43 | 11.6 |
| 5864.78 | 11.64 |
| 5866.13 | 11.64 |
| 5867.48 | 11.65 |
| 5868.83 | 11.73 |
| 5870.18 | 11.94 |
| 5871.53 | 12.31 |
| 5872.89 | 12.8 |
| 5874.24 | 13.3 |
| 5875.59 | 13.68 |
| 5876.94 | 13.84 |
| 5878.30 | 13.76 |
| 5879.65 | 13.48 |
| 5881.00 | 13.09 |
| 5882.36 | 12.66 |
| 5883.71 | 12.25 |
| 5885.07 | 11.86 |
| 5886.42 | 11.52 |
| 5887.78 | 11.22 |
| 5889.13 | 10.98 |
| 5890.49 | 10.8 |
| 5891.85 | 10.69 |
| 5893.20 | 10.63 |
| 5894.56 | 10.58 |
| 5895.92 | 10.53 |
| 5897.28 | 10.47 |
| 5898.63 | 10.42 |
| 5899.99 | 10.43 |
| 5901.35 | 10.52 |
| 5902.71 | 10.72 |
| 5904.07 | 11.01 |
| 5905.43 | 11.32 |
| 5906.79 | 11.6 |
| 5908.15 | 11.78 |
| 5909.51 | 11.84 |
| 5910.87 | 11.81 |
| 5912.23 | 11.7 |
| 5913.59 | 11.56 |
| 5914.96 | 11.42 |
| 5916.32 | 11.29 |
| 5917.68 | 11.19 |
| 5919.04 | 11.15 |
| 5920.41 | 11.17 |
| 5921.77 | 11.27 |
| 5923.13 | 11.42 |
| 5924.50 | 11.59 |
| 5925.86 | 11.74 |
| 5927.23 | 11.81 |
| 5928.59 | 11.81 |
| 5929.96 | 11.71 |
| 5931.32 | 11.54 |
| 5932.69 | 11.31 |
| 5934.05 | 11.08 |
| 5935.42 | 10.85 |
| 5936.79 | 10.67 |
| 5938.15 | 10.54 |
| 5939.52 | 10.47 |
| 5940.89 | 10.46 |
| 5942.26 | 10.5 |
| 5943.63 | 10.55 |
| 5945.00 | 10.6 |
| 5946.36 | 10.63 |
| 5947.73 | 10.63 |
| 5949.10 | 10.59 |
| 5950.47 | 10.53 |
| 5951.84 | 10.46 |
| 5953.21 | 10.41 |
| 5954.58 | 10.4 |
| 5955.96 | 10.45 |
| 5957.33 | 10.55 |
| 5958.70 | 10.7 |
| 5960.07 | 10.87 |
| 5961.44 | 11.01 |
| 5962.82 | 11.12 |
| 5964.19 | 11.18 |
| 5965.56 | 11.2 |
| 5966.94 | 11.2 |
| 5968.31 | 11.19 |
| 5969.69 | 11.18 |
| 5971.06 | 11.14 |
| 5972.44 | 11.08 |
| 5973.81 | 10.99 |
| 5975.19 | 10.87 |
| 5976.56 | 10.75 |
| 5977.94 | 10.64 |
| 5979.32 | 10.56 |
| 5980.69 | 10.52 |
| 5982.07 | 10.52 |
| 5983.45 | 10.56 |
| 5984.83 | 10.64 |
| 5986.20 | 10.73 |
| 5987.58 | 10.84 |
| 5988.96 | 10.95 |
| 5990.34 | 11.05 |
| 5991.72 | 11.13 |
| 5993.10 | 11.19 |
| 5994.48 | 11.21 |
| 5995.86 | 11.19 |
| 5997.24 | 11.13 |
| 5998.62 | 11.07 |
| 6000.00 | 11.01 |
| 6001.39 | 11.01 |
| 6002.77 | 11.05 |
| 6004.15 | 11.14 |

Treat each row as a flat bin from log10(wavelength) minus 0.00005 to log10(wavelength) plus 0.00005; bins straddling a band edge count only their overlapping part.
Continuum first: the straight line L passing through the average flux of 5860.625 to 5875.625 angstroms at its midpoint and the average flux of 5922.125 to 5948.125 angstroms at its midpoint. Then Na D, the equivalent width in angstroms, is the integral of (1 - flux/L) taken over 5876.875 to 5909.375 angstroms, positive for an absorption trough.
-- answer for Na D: 0.6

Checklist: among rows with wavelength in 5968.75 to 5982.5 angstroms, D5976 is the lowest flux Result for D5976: 10.52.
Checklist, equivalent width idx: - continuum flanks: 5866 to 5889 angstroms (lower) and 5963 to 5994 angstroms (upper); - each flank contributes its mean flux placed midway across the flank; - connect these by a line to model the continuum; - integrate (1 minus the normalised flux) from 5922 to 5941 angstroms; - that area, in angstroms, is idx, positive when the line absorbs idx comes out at 0.7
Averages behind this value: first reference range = 12.5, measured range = 11.2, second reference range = 10.9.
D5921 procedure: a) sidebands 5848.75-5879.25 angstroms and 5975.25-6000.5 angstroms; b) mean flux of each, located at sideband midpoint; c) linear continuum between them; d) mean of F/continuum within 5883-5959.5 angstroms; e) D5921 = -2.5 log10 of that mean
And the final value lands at 0.037 mag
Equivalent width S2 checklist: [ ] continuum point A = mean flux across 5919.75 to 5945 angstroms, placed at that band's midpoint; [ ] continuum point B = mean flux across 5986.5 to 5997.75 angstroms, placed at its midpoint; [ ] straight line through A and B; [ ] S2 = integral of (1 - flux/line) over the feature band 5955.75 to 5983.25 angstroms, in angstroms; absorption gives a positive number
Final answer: 0.5 angstroms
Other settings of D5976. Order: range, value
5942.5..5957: 10.4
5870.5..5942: 10.42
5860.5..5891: 10.8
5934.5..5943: 10.46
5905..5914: 11.32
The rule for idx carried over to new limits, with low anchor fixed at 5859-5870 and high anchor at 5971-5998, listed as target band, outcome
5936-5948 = 0.6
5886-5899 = 0.7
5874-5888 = -1.6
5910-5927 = -0.3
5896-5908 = 0.6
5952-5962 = 0.4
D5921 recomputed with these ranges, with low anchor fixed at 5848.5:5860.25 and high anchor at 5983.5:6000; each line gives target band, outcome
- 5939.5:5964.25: 0.04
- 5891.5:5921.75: -0.01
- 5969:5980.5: 0.01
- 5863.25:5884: -0.14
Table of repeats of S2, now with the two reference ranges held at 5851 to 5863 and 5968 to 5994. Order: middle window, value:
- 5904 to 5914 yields -0.5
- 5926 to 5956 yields 0.3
